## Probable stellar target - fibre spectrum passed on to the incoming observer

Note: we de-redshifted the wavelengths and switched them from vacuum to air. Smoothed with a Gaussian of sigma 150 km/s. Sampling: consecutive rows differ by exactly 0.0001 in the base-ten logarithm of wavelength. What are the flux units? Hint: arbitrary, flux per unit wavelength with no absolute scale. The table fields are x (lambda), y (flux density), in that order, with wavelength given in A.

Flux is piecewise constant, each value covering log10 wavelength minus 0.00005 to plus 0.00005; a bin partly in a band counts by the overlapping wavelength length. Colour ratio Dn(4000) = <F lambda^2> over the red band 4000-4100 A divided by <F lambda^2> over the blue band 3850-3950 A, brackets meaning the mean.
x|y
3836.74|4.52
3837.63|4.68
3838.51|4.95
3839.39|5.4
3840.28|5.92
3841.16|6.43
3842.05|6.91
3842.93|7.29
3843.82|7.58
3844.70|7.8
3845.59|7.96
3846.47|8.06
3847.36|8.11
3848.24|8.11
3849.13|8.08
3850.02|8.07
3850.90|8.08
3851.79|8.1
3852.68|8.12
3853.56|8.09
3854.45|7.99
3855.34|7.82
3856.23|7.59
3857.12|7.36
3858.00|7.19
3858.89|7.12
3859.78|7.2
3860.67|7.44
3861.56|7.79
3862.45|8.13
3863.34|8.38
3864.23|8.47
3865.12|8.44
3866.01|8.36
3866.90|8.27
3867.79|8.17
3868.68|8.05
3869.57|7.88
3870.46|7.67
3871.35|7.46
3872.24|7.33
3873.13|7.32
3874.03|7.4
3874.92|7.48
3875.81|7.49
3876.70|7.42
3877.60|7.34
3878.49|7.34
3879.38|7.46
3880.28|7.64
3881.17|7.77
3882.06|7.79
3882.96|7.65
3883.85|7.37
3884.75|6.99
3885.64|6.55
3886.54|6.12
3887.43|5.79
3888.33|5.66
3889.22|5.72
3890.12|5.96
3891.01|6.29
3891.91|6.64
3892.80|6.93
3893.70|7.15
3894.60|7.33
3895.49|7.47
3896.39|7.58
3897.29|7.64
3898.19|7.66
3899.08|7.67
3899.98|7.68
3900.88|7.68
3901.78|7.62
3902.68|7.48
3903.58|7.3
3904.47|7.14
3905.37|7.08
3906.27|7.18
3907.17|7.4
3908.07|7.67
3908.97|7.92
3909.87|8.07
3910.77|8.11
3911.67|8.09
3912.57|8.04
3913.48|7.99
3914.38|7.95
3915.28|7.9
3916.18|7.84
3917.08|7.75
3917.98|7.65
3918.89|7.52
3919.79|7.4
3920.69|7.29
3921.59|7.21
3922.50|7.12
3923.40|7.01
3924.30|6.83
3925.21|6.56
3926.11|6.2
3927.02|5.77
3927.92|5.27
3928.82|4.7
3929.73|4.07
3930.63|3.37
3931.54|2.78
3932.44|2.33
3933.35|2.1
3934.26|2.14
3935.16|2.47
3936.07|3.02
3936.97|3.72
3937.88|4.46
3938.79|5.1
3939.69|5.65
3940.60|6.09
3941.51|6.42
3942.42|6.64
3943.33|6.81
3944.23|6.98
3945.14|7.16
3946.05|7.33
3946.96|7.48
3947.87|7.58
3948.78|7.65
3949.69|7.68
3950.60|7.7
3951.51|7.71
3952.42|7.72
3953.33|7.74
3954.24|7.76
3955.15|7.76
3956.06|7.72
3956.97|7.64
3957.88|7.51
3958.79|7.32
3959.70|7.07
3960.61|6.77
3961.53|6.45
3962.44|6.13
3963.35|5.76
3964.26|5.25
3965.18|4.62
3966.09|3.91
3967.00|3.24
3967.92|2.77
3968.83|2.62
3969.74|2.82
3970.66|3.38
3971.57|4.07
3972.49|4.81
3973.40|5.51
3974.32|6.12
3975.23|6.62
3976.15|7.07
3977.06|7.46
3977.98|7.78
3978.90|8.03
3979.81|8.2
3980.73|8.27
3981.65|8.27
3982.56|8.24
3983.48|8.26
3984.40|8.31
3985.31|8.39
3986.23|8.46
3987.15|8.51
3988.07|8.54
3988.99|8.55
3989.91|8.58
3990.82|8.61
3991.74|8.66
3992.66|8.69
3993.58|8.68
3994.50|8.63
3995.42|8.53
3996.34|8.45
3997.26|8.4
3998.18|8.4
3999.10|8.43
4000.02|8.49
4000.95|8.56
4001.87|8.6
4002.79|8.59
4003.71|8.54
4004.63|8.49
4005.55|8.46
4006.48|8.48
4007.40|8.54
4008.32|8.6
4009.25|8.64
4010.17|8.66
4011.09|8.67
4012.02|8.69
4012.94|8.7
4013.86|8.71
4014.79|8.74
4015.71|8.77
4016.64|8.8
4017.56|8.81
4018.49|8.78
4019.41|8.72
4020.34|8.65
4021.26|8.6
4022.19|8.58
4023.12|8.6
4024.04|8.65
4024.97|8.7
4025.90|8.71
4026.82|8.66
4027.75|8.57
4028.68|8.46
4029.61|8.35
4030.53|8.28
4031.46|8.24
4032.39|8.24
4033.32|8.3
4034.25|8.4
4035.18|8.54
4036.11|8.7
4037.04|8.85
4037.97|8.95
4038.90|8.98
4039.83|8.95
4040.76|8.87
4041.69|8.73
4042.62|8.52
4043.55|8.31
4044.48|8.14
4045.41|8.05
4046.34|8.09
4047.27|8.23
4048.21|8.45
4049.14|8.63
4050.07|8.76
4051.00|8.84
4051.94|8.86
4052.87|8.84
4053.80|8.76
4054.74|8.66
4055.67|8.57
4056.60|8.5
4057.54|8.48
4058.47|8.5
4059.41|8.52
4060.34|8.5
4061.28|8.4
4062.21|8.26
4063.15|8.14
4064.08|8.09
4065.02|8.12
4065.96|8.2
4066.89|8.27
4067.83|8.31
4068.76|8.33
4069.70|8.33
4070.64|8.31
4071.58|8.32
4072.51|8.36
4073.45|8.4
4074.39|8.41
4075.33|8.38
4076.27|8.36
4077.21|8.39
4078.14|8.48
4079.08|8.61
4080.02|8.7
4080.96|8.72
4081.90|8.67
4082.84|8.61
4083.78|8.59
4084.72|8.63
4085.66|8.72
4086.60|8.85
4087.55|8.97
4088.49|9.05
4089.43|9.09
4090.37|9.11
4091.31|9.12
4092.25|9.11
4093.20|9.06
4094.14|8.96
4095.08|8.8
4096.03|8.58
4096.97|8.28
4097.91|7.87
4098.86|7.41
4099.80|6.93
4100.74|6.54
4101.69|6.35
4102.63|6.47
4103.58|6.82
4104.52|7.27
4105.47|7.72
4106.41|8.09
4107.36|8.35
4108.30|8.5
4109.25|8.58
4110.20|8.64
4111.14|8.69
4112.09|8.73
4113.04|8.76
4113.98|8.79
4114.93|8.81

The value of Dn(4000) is 1.33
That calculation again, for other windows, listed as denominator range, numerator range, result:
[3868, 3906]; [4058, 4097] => 1.31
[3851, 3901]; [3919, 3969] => 0.82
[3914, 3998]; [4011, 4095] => 1.38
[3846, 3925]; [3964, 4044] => 1.12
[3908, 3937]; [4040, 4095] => 1.52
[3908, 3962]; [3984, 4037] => 1.37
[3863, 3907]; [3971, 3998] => 1.12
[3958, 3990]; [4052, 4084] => 1.37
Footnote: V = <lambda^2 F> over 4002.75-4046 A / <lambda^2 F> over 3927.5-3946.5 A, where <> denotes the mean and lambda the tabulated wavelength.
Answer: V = 1.91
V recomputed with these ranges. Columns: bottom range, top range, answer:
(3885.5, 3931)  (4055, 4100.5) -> 1.32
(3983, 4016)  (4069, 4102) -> 1.03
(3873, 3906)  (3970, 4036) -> 1.21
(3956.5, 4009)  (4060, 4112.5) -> 1.21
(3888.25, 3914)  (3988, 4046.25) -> 1.24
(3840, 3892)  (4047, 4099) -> 1.27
